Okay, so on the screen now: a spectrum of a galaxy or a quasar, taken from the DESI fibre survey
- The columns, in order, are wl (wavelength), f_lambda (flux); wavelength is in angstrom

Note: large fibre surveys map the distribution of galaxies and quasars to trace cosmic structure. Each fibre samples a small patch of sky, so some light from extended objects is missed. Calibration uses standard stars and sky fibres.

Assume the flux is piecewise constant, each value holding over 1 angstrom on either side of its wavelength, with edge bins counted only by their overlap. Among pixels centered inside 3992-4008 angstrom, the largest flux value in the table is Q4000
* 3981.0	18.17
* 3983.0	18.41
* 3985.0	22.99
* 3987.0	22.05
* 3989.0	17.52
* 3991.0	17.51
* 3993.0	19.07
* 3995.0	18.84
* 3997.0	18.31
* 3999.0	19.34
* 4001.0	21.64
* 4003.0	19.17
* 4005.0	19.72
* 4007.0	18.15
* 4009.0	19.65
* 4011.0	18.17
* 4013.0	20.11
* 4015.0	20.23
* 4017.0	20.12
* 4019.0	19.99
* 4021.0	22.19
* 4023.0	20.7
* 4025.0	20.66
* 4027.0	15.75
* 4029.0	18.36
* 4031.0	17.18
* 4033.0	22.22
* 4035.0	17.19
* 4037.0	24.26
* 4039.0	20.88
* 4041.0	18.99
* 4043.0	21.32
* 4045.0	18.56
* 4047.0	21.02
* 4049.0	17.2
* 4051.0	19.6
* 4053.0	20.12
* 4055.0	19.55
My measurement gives 21.64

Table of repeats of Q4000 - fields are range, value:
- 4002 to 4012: 19.72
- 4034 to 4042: 24.26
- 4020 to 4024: 22.19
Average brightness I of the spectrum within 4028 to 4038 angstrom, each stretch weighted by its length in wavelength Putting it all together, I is 19.8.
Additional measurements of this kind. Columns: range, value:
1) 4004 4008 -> 18.9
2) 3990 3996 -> 18.5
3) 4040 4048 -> 20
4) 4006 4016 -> 19.3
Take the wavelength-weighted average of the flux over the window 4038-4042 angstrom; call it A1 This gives 19.9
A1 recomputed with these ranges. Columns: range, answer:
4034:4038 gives 20.7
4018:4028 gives 19.9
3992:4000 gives 18.9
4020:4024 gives 21.4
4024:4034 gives 18.8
